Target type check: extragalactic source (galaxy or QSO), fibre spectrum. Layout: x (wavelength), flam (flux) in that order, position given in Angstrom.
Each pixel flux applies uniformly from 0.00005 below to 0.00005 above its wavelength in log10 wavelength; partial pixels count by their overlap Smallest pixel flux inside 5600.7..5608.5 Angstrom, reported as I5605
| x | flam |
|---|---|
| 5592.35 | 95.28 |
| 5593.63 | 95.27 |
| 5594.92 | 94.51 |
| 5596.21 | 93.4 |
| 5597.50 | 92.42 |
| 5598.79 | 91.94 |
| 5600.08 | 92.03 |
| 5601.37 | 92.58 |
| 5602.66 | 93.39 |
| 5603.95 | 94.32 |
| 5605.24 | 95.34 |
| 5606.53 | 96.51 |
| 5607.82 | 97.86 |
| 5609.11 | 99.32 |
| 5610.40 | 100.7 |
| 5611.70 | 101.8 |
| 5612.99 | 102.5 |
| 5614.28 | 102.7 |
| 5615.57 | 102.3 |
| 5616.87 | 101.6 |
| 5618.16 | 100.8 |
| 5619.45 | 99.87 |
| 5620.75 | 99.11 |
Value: 92.58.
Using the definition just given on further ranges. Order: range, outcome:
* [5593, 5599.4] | 91.94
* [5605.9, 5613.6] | 96.51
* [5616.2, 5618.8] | 100.8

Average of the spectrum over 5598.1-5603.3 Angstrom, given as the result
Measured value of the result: 92.4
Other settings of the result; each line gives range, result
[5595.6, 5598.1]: 92.9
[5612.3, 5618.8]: 102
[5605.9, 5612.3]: 99.2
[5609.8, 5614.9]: 102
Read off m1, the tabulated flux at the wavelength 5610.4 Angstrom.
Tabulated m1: 100.7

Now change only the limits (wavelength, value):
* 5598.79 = 91.94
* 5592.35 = 95.28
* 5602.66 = 93.39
